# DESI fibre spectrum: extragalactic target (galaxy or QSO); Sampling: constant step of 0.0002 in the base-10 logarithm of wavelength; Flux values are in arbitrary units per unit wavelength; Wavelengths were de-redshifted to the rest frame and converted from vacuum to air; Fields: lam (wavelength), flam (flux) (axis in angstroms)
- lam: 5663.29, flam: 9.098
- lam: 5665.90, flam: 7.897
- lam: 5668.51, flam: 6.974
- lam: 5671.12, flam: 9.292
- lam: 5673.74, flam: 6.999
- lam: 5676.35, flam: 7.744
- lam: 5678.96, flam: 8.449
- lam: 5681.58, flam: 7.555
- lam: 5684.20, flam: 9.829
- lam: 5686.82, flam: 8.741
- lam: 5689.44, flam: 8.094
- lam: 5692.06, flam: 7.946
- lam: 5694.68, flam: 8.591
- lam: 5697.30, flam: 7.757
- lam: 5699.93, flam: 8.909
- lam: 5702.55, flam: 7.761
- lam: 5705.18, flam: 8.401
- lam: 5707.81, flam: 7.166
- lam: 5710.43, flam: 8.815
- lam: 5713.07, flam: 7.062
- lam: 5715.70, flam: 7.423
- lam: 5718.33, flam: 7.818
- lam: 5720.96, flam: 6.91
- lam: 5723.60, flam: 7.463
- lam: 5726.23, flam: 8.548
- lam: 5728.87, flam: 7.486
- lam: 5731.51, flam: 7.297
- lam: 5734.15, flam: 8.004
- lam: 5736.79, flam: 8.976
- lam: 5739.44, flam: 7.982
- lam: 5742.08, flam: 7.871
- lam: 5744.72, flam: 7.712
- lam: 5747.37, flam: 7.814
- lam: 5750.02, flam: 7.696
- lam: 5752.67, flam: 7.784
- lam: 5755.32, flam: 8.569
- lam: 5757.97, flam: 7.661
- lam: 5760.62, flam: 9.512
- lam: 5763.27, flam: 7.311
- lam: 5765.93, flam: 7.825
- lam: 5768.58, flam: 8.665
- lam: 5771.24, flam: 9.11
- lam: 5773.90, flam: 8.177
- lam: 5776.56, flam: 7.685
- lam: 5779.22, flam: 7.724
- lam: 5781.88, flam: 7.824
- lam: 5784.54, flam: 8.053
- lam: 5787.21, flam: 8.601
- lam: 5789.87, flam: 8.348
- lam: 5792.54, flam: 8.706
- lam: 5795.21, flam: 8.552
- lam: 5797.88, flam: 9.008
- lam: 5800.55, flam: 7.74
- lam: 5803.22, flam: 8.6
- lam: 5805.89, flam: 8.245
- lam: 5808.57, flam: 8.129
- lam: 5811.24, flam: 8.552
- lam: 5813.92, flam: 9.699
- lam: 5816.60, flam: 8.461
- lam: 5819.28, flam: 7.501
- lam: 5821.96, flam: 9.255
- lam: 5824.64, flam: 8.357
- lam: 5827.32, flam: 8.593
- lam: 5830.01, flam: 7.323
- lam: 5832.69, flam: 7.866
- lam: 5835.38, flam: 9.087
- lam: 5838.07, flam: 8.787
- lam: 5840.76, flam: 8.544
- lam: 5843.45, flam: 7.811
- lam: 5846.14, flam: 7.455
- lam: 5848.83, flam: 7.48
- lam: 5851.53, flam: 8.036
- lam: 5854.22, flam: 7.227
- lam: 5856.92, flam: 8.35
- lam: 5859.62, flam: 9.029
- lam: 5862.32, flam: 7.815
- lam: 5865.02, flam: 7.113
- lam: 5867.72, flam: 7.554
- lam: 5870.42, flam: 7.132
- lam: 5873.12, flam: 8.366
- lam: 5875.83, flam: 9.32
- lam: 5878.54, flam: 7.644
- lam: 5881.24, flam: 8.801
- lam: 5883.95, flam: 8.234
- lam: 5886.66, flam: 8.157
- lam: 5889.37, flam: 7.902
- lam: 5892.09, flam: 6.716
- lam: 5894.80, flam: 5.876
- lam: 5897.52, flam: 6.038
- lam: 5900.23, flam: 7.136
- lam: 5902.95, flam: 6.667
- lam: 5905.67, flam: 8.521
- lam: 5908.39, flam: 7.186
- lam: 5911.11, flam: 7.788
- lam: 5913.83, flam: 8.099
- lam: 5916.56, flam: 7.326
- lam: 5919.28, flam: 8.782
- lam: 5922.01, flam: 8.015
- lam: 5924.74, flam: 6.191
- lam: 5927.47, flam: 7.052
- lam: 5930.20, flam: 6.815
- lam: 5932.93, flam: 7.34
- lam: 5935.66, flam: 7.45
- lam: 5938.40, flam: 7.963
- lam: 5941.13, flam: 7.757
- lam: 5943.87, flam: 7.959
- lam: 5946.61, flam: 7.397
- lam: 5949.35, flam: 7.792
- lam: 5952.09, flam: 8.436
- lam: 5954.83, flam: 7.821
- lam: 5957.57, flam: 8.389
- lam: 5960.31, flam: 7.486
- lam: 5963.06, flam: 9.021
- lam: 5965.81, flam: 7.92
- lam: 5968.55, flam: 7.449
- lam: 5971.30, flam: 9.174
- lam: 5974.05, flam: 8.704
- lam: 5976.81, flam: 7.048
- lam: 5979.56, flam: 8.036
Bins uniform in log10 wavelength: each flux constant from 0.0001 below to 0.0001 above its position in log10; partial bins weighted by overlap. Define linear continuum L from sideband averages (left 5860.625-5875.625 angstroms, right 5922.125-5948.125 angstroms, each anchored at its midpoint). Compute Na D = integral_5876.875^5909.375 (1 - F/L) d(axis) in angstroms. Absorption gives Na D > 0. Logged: 0.8 angstroms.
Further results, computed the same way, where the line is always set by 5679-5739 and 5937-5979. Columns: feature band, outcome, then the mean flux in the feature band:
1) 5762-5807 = -1.2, 8.25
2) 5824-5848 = -0.5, 8.18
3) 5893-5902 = 1.8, 6.39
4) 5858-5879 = 0.0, 8.02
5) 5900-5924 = 0.9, 7.71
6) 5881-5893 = 0.1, 7.93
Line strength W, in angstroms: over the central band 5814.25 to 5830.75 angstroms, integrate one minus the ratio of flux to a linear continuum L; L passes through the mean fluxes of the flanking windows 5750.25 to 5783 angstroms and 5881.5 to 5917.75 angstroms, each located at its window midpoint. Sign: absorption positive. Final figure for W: -1.1 angstroms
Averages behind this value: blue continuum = 8.14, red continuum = 7.4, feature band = 8.37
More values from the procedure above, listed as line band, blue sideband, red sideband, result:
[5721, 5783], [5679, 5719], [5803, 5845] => 1.9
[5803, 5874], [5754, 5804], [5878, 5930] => -2.2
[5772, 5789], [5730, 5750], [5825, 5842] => 0.1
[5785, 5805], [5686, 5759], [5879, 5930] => -1.9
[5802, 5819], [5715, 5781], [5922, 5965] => -1.5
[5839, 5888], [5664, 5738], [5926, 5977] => -0.6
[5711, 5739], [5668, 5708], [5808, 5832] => 1.8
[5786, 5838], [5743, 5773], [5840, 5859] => -3.1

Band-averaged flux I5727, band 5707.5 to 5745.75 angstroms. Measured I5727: 7.79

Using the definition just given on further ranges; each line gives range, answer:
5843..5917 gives 7.67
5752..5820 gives 8.32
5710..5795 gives 8.01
